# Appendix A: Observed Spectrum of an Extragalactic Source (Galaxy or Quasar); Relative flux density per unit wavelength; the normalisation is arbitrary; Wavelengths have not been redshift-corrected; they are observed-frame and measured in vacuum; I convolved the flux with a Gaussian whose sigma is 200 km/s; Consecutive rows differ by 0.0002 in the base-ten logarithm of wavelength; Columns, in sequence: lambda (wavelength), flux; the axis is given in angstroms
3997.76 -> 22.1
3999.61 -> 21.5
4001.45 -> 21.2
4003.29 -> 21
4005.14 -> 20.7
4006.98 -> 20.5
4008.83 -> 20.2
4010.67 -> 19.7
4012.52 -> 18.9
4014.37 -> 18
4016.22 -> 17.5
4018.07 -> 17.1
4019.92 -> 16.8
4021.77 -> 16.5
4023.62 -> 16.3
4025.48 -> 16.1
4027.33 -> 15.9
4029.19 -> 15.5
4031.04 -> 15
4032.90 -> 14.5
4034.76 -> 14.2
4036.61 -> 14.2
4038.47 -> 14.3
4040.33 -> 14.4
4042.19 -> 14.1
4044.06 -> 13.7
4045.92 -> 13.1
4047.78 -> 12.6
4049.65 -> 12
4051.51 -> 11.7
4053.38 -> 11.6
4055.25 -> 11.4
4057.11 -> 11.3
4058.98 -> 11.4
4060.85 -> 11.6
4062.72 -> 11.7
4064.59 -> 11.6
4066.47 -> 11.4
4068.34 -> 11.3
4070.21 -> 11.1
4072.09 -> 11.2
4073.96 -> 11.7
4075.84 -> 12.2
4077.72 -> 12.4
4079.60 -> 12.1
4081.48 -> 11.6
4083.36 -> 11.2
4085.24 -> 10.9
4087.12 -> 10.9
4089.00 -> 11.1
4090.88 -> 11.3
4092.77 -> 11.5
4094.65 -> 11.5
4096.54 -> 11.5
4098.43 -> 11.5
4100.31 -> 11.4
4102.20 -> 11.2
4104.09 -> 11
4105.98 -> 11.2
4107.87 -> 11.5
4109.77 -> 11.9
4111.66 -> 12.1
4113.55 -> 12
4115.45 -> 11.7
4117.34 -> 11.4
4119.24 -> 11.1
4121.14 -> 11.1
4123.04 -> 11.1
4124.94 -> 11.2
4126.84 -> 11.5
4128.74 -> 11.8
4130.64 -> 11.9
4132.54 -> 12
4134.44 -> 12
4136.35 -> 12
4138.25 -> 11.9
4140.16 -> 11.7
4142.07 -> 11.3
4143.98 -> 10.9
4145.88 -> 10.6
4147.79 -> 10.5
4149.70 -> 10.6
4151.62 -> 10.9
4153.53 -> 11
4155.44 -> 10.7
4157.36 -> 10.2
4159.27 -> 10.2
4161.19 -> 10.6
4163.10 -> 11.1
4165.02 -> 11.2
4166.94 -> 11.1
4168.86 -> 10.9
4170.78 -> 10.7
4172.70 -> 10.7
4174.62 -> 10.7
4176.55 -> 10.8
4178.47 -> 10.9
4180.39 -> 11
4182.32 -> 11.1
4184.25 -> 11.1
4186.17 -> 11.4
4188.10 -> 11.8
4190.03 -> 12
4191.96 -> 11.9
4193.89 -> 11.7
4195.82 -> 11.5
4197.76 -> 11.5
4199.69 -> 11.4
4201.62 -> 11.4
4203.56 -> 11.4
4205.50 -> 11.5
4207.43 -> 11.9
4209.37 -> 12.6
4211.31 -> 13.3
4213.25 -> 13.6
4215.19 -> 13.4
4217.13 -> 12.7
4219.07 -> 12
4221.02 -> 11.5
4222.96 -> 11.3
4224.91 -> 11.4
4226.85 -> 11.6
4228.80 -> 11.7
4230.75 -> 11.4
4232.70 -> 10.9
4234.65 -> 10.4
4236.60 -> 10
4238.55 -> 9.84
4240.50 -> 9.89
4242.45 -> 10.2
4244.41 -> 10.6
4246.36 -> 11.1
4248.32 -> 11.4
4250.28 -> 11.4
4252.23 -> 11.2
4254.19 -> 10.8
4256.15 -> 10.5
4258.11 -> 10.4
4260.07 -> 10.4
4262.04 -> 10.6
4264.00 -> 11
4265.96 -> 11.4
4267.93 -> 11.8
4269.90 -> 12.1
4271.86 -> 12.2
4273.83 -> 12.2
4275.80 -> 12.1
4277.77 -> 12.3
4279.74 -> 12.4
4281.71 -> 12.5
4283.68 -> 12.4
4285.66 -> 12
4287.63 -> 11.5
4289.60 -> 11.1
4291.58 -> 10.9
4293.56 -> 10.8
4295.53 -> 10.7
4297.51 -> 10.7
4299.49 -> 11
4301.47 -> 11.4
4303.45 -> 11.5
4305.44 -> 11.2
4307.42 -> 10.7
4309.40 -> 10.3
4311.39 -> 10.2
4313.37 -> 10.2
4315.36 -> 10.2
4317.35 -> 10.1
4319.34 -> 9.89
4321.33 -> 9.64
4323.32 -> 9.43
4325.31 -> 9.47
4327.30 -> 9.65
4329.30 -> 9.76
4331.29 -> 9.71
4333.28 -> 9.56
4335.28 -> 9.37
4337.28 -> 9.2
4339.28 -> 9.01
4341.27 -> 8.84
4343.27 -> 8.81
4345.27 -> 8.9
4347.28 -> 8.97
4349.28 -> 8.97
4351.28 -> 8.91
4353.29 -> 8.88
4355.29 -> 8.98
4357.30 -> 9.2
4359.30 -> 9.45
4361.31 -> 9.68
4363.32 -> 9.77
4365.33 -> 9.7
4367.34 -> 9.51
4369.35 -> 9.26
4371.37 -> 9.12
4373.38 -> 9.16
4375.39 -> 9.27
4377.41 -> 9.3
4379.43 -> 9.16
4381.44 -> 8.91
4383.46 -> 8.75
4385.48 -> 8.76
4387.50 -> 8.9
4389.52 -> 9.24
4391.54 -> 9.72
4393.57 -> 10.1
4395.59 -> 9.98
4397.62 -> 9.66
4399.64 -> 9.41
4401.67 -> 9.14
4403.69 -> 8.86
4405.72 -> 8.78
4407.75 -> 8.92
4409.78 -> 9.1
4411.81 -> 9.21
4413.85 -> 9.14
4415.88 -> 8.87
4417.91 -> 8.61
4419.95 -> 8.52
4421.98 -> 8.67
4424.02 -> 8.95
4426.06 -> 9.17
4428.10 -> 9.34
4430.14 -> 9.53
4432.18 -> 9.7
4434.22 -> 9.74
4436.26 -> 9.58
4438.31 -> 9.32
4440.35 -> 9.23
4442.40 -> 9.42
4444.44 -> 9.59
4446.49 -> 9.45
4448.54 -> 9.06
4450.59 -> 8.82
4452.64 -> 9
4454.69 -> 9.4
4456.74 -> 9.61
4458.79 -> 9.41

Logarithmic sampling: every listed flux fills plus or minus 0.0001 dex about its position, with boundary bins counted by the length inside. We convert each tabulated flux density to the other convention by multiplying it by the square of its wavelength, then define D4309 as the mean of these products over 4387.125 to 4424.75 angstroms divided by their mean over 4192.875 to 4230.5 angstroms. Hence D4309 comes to 0.84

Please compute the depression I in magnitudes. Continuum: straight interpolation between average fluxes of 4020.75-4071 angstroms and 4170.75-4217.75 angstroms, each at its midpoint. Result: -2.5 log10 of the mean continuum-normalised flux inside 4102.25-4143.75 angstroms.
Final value 0.08 mag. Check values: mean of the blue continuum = 13.3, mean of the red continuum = 11.7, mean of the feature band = 11.6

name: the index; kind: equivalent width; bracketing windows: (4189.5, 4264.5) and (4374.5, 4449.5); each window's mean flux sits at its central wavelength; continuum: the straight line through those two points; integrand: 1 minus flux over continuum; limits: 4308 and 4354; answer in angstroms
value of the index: 3.0 angstroms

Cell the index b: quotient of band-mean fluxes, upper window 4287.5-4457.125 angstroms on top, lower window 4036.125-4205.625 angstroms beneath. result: 0.83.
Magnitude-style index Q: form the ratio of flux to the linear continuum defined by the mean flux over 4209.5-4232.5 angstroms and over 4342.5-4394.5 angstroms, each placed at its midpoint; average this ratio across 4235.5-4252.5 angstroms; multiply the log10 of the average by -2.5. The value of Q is 0.105 mag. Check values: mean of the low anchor 12.1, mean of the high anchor 9.21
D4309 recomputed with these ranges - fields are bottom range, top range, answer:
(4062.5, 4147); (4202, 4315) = 1.06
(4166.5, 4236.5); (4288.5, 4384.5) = 0.90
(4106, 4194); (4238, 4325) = 1.04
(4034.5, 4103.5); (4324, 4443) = 0.90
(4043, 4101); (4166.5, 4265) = 1.04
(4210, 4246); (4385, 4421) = 0.87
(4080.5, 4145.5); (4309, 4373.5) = 0.92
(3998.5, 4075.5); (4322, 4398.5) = 0.73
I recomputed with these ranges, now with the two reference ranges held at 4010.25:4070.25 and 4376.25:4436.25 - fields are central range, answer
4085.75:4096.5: 0.191 mag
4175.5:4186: 0.114 mag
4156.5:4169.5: 0.160 mag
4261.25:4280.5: -0.077 mag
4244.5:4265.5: 0.034 mag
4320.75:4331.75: 0.072 mag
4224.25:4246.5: 0.074 mag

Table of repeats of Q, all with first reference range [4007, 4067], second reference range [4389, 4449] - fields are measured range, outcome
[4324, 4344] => 0.12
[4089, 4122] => 0.19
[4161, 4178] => 0.17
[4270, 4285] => -0.10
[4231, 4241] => 0.15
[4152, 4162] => 0.22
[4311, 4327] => 0.08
